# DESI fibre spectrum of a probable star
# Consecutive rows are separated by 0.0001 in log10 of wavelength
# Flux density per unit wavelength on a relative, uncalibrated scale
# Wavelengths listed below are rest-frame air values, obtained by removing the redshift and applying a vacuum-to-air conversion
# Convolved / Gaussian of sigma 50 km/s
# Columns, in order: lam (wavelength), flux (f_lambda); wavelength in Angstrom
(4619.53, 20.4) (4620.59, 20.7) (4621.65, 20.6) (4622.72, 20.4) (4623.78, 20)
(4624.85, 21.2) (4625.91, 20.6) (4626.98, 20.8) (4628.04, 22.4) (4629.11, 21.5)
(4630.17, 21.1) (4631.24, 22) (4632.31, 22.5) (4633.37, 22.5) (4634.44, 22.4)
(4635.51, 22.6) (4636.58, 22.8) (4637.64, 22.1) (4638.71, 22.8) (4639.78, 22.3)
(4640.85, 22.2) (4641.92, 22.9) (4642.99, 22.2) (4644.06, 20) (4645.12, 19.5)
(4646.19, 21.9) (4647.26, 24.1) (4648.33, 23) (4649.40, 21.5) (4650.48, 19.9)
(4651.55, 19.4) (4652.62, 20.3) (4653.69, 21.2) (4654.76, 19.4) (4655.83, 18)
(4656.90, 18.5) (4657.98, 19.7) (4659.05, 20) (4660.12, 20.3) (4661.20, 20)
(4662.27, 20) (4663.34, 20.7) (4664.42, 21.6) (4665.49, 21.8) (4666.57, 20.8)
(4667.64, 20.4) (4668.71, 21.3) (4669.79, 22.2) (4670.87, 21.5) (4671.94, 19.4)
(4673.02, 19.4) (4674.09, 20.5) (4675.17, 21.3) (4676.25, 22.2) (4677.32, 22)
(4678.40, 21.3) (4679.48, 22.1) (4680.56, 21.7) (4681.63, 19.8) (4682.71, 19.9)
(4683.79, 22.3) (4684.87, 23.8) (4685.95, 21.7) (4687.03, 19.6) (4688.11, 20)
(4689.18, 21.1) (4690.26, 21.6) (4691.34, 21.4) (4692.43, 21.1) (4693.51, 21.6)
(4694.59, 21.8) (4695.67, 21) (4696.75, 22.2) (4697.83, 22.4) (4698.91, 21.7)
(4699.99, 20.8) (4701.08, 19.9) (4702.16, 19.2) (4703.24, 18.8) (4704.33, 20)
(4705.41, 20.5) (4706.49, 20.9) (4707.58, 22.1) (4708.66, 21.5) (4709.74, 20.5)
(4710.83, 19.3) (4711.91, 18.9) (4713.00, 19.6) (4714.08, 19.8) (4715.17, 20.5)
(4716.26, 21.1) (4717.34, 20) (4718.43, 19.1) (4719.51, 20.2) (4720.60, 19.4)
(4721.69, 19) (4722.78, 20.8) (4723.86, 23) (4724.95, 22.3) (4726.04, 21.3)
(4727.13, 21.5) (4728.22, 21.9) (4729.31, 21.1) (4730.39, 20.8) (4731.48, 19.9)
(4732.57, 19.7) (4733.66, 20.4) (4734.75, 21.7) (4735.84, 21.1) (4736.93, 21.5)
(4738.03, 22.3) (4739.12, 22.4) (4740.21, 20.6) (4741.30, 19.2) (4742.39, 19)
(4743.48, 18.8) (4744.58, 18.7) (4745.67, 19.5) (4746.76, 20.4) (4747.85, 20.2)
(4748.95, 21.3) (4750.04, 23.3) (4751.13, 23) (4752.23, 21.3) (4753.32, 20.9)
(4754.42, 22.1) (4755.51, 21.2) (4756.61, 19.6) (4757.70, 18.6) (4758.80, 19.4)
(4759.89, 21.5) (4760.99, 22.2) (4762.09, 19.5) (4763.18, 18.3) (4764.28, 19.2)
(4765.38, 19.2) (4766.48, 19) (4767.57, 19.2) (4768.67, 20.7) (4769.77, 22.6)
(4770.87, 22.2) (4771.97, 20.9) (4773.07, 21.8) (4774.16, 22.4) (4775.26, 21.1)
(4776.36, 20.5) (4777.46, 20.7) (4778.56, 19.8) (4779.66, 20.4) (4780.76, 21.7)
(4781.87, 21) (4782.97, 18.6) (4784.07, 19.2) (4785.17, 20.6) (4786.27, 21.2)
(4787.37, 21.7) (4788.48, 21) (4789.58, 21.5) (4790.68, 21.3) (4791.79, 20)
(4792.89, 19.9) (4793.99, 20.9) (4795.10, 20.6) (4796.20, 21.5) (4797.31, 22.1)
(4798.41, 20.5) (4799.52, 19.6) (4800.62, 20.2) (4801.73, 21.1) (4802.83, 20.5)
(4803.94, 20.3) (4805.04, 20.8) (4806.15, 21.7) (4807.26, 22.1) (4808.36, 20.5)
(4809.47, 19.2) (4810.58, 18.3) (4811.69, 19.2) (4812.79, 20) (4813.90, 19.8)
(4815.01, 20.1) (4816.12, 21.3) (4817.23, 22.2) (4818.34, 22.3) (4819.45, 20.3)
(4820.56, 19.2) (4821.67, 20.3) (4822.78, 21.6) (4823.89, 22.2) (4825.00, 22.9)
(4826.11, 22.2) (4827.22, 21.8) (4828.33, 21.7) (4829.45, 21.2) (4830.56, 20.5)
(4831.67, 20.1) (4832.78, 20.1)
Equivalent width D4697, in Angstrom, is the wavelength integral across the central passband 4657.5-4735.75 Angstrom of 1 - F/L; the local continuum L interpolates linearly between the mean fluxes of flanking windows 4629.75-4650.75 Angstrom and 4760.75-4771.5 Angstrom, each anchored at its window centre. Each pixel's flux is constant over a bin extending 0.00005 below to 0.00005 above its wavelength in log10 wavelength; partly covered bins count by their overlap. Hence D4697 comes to 1.4 Angstrom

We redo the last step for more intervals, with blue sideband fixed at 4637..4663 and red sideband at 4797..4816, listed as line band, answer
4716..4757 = -0.4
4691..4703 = -0.2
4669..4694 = -0.5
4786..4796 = -0.2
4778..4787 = 0.0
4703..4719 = 0.4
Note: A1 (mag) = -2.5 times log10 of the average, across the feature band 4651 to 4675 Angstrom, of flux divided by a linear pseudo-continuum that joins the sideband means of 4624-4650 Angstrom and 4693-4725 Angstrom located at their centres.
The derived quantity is 0.06 mag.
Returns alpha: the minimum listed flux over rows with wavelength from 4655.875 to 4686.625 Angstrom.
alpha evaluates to 18.5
